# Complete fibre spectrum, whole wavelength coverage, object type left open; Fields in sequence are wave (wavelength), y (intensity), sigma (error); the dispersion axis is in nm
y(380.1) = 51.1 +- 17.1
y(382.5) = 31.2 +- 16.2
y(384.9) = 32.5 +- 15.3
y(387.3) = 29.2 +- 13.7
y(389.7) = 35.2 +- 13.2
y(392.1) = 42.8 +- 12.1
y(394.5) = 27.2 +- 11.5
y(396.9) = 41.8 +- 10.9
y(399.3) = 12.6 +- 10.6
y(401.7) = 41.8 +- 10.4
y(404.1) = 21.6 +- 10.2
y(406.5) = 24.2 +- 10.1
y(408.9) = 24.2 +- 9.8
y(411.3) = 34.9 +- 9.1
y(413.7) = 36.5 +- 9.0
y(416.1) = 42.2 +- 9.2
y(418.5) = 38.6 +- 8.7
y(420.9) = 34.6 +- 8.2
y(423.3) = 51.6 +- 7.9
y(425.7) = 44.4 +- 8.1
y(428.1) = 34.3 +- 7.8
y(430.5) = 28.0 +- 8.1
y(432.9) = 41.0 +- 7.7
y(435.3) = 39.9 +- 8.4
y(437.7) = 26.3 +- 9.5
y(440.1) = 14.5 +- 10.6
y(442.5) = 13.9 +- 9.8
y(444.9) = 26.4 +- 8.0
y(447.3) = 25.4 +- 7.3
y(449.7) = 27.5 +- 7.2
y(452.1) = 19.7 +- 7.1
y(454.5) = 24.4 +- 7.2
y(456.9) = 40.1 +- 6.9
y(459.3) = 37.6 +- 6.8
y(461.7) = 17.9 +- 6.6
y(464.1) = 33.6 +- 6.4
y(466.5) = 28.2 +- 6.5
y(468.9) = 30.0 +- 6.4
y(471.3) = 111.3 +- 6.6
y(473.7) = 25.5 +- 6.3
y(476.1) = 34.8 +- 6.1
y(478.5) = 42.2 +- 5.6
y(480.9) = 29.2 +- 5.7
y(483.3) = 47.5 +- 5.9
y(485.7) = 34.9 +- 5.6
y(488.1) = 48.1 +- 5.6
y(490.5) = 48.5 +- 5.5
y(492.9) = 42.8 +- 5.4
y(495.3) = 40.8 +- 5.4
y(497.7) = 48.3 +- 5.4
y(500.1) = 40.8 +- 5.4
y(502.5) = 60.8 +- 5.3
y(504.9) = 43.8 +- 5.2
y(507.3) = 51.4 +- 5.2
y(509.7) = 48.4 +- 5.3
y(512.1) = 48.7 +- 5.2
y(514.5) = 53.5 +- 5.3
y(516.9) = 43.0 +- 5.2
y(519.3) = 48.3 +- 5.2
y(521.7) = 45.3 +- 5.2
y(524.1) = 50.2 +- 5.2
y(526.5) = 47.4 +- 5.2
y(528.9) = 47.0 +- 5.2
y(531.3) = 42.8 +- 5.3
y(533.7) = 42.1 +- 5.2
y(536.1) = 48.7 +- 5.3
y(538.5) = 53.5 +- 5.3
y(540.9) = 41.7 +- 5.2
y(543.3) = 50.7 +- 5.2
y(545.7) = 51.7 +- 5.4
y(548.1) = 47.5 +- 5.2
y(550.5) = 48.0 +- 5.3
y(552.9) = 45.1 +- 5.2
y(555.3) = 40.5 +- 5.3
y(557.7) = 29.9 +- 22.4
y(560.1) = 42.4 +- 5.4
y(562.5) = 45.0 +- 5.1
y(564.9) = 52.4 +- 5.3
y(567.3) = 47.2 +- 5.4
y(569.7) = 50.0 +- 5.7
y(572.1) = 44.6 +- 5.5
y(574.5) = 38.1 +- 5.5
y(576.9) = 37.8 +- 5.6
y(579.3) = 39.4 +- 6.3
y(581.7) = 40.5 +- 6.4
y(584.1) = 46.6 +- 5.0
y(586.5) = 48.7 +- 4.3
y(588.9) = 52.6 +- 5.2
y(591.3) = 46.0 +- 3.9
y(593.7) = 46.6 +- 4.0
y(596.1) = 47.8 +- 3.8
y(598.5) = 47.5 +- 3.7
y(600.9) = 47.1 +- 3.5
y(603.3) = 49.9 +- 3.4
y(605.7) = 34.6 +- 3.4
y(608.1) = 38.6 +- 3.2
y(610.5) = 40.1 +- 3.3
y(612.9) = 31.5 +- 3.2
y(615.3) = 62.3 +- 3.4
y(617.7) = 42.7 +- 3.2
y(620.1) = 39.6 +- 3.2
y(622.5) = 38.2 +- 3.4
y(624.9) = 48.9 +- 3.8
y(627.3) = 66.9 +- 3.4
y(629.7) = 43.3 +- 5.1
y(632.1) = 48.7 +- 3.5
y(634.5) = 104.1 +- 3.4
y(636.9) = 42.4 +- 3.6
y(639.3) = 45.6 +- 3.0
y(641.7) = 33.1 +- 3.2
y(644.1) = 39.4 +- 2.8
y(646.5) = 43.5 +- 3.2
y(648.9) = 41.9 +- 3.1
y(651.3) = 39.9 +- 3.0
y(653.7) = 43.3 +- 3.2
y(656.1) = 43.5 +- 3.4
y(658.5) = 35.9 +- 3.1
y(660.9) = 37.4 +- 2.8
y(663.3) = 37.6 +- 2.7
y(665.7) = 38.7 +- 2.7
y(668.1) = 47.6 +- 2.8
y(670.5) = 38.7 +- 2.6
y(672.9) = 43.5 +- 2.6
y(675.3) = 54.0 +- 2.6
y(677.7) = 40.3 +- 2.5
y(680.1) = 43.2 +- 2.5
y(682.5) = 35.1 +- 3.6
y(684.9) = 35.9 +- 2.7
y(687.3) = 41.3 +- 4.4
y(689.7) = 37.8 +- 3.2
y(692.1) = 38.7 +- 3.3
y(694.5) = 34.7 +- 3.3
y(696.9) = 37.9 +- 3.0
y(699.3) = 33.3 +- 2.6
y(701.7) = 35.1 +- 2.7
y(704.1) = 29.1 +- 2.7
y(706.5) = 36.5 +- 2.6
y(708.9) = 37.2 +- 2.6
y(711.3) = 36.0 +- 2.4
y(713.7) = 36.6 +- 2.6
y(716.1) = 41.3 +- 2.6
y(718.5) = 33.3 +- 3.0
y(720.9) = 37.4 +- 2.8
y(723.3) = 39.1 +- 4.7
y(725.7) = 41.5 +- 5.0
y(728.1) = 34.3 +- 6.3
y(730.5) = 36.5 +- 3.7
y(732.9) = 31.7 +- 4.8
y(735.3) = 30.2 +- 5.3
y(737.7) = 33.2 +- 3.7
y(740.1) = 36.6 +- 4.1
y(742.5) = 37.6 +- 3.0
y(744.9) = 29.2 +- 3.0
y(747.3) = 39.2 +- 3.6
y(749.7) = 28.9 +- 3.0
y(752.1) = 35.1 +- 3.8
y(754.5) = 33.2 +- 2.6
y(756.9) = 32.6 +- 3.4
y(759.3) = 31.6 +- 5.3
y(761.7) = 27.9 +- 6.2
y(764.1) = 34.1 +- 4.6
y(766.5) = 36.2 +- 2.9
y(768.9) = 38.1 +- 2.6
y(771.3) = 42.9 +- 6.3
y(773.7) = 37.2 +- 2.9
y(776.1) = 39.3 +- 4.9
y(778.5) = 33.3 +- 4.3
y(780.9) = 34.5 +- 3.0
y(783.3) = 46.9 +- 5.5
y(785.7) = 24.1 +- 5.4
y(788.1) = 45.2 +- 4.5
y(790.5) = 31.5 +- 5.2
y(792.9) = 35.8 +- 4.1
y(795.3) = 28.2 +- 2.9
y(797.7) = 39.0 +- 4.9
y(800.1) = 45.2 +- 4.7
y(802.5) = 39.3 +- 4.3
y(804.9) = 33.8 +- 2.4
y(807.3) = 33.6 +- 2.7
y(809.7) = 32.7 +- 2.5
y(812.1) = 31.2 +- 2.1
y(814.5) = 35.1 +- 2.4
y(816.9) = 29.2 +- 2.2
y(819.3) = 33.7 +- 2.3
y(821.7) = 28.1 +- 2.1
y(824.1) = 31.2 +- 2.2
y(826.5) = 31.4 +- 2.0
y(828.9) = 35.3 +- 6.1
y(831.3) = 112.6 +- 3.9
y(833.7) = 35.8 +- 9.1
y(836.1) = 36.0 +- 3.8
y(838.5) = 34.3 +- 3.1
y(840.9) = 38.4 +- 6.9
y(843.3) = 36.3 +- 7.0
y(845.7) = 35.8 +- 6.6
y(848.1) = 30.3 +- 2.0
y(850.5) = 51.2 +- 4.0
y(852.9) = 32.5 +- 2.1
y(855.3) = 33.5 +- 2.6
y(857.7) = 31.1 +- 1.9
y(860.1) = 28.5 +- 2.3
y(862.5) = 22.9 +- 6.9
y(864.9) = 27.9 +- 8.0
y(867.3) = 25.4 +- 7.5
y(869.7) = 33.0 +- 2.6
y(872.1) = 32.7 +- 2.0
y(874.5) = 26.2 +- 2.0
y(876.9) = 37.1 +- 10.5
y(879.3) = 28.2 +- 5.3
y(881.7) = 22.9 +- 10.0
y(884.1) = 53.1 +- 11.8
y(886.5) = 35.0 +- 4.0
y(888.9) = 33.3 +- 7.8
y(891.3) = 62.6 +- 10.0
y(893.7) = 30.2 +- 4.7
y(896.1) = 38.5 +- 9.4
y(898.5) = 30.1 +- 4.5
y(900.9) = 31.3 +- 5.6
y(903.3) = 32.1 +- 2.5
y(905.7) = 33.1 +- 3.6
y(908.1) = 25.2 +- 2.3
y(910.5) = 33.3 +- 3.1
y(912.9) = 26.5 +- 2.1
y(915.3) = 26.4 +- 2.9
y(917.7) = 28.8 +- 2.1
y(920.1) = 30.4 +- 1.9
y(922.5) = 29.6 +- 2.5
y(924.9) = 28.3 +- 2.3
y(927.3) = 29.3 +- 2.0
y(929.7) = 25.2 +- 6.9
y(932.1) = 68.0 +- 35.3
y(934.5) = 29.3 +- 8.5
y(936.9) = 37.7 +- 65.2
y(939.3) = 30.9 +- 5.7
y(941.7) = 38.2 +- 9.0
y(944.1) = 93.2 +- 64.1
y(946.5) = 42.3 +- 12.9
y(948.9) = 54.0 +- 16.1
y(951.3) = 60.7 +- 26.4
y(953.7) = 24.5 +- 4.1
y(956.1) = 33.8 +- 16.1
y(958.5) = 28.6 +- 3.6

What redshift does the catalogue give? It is 0.265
